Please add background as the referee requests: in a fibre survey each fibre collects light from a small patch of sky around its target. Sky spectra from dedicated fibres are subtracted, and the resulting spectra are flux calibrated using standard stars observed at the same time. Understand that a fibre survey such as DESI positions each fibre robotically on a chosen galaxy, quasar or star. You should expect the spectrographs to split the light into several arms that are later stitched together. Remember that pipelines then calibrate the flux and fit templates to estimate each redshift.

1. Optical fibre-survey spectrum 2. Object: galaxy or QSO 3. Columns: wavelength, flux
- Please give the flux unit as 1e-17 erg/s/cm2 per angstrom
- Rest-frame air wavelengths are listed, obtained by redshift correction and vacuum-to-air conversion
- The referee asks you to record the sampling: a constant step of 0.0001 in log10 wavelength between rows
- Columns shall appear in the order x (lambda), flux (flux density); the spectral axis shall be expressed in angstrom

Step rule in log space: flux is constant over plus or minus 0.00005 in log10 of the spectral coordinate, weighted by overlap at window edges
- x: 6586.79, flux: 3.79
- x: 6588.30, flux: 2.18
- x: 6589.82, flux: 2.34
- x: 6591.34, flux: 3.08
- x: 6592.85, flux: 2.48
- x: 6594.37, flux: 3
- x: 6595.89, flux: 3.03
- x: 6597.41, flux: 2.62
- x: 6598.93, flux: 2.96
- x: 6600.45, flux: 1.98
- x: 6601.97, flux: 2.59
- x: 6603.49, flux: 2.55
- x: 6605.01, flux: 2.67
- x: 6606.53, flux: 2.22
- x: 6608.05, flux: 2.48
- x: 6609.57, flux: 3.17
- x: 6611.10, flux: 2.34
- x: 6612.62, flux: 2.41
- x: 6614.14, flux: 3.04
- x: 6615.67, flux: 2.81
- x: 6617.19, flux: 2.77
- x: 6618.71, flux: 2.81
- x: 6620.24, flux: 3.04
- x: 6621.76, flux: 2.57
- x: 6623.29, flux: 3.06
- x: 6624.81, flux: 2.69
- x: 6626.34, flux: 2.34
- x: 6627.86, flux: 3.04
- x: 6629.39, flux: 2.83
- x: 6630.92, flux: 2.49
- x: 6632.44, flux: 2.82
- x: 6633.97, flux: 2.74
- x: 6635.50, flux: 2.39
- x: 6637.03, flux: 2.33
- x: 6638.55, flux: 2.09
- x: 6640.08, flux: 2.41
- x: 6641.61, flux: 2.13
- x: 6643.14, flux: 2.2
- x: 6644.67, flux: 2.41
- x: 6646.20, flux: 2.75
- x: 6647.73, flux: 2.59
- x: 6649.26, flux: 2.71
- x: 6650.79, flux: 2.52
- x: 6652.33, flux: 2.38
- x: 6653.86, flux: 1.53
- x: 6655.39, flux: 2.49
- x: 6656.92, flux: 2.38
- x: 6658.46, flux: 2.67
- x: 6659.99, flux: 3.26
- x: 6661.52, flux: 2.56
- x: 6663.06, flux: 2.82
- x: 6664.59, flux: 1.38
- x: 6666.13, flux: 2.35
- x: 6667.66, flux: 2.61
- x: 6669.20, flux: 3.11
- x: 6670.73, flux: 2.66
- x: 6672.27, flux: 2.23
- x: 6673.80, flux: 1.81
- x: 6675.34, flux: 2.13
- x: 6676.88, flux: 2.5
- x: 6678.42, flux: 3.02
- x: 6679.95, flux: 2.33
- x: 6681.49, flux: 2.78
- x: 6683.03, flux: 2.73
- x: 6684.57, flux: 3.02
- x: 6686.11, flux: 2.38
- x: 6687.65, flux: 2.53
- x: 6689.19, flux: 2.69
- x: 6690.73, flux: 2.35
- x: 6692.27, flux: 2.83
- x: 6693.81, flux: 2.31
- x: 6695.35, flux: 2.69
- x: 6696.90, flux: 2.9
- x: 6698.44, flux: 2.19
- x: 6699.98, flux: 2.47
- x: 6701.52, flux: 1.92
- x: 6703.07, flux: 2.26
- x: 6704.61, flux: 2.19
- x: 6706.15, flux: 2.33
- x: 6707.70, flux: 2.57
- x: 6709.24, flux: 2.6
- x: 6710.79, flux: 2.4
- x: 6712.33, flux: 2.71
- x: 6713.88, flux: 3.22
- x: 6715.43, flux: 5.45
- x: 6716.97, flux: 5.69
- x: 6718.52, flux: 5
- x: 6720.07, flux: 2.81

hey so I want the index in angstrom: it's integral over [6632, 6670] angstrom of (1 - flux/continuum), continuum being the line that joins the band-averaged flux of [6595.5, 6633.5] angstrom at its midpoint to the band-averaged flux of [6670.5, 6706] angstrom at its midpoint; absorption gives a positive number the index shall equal 1.7 angstrom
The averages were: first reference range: 2.69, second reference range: 2.47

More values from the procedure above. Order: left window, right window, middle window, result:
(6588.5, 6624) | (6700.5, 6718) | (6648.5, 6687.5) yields 5.5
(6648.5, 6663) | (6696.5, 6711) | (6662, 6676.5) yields 0.7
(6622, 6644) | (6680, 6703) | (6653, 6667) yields 0.9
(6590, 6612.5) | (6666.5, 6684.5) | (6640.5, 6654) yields 1.0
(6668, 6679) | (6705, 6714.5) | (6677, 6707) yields 0.3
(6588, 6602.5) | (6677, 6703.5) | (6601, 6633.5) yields -1.0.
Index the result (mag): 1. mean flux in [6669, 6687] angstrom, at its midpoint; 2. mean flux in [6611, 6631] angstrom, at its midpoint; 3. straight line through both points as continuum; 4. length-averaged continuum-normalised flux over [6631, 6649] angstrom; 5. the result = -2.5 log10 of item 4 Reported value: 0.10 mag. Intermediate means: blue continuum 2.75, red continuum 2.54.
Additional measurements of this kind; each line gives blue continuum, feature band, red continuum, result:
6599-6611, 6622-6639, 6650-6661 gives -0.05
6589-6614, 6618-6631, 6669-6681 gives -0.08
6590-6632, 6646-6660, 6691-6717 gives 0.11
